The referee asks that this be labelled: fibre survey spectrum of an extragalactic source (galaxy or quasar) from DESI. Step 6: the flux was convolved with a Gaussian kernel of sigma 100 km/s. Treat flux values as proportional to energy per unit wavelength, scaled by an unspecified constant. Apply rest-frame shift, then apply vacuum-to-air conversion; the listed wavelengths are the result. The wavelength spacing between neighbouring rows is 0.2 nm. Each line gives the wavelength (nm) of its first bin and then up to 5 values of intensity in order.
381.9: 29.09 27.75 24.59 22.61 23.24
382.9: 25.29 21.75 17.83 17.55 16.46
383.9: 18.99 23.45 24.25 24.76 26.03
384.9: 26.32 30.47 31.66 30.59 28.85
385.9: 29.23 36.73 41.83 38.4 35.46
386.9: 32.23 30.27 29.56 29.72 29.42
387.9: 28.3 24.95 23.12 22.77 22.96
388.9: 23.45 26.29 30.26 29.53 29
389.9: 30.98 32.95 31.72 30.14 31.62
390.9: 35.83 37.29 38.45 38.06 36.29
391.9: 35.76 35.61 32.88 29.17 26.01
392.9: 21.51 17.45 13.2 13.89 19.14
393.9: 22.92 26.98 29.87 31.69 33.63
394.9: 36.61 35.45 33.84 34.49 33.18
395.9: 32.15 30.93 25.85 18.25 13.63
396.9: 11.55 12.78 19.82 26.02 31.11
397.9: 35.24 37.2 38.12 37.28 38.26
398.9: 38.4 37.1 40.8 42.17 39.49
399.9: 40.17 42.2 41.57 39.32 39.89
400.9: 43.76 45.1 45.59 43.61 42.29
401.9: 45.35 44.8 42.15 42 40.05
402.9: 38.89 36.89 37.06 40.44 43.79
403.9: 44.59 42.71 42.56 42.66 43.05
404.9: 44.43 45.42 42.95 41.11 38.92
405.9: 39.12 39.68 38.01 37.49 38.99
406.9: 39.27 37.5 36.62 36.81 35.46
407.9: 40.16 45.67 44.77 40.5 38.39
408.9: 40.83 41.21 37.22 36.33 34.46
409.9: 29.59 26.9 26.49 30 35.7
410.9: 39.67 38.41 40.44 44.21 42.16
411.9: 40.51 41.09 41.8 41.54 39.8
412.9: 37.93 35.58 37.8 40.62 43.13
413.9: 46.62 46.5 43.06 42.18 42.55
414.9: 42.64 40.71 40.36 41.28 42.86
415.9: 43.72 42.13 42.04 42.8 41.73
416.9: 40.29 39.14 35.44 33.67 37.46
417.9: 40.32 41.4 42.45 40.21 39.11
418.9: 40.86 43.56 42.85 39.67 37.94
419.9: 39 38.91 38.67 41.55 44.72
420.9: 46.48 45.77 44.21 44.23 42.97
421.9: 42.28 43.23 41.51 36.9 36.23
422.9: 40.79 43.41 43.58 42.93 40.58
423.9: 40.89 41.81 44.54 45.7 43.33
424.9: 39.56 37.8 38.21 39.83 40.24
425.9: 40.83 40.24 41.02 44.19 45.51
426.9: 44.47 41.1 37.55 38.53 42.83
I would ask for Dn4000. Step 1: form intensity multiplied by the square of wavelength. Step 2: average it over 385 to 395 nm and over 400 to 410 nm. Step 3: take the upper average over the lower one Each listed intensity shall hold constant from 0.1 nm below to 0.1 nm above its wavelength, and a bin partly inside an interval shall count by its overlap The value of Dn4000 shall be 1.48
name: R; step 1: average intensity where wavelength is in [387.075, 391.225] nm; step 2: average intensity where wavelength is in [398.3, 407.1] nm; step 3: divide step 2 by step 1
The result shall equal 1.41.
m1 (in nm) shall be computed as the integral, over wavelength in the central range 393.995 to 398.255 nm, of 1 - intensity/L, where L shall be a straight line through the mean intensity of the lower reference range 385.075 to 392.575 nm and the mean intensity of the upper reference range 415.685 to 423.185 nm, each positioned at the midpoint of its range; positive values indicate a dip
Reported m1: 0.69 nm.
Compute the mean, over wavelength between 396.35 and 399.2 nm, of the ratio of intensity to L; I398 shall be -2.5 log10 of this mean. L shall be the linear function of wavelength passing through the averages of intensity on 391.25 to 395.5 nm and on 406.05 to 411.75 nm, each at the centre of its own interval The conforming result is 0.12 mag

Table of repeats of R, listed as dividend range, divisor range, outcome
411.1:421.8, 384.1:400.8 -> 1.35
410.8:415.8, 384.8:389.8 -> 1.39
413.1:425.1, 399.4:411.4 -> 1.04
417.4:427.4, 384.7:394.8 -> 1.40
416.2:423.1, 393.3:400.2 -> 1.35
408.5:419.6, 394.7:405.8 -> 1.07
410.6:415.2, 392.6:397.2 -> 1.64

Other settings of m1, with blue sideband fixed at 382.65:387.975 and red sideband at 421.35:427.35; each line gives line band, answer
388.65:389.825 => 0.08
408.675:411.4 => 0.09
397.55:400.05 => -0.40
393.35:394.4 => 0.30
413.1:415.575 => -0.26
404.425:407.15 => -0.44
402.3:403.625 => -0.22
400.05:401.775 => -0.48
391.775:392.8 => -0.06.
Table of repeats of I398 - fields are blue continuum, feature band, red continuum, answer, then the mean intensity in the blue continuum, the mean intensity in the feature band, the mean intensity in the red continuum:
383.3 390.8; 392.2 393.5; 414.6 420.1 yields 0.326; 28.2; 22.6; 40.6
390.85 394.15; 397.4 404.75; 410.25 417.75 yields -0.217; 28.2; 40.3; 40.2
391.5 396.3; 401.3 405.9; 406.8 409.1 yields -0.160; 28.9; 42.1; 39.7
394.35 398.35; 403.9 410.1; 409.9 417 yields -0.117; 28.5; 39.6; 40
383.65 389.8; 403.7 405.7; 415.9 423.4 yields -0.217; 28.3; 43.1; 41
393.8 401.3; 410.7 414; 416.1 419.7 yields -0.064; 33.1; 40.6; 40.2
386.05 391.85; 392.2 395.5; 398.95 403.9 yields 0.303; 31.3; 26.8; 41.5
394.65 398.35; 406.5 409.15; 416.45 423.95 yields -0.155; 28.2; 39.6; 41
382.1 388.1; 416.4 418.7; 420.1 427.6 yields -0.003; 27.4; 39.5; 41.7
